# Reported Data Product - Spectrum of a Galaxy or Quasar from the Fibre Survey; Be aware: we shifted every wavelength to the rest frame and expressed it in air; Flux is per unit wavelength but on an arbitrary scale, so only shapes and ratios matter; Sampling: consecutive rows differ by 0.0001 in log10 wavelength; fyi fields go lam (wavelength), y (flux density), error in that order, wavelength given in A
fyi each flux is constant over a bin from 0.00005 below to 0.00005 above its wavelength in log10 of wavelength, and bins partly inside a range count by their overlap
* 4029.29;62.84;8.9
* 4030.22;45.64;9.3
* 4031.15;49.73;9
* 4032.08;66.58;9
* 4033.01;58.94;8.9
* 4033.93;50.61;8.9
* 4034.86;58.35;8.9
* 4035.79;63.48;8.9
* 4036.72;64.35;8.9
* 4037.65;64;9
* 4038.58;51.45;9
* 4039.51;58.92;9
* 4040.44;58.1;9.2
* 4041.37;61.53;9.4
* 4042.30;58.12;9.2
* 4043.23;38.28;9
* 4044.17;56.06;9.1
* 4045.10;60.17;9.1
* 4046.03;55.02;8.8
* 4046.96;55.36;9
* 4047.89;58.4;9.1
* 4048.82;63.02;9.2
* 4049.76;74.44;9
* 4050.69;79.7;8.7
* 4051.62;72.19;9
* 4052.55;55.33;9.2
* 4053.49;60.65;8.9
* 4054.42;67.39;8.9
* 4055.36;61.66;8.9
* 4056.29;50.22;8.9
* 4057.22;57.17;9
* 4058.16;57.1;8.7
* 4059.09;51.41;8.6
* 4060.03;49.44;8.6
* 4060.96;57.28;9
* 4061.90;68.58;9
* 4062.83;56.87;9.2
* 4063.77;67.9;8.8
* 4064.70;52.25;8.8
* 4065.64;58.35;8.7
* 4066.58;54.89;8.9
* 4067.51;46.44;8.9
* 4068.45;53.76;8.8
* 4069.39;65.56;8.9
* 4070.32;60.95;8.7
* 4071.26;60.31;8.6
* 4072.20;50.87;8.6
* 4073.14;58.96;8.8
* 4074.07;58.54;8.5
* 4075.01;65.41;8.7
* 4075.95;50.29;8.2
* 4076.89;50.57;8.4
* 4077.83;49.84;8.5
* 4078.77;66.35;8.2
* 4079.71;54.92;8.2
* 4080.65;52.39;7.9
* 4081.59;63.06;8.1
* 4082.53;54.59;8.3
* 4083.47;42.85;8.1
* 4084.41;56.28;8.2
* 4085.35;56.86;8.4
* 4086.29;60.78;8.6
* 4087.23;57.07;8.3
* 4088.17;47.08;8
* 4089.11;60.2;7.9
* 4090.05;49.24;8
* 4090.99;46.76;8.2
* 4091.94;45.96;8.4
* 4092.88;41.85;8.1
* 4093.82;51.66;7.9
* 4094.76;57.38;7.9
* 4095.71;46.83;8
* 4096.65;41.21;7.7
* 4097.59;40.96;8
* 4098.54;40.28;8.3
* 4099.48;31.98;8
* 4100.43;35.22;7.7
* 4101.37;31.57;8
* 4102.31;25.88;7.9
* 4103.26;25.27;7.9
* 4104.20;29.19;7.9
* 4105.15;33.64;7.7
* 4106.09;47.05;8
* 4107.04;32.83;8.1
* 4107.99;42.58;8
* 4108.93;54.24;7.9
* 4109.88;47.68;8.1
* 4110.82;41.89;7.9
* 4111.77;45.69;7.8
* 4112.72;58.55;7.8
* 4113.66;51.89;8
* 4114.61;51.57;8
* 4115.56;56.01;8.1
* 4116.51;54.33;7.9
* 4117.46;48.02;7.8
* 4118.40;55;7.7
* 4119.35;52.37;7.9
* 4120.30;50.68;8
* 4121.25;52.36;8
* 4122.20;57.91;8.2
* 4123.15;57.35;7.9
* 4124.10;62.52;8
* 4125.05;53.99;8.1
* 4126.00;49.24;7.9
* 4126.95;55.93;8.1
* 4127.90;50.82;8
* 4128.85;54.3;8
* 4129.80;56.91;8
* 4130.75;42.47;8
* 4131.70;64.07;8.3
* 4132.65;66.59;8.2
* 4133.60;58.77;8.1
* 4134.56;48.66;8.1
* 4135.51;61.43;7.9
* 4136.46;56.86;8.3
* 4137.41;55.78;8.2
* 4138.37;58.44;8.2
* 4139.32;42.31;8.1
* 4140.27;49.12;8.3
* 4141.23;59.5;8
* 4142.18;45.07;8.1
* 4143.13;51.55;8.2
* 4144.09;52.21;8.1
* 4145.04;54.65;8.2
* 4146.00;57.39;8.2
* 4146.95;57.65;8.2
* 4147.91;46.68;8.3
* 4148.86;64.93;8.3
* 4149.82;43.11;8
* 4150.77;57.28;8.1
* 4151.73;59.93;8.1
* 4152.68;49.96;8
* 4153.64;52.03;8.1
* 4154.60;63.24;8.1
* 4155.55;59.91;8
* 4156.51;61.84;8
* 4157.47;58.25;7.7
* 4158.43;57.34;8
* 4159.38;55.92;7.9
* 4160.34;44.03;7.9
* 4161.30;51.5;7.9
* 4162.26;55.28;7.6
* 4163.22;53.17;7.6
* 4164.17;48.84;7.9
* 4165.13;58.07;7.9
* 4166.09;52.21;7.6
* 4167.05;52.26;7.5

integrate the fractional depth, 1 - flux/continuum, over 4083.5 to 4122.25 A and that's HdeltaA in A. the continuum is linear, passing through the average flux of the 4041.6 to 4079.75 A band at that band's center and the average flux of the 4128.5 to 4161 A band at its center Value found 6.9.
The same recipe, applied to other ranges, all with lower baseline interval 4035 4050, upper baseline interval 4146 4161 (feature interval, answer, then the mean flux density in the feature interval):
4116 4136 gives 0.5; 54.9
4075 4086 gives 0.5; 54.9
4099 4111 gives 4.2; 36.8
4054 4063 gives 0.1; 57.7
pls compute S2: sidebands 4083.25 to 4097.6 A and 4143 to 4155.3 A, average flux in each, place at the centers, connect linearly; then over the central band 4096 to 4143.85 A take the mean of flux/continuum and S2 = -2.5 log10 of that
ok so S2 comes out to 0.09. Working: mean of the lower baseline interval 50.6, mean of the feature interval 48.8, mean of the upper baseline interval 54.9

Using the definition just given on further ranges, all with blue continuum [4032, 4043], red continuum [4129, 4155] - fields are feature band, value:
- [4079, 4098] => 0.10 mag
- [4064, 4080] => 0.02 mag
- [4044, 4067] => -0.04 mag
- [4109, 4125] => 0.06 mag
